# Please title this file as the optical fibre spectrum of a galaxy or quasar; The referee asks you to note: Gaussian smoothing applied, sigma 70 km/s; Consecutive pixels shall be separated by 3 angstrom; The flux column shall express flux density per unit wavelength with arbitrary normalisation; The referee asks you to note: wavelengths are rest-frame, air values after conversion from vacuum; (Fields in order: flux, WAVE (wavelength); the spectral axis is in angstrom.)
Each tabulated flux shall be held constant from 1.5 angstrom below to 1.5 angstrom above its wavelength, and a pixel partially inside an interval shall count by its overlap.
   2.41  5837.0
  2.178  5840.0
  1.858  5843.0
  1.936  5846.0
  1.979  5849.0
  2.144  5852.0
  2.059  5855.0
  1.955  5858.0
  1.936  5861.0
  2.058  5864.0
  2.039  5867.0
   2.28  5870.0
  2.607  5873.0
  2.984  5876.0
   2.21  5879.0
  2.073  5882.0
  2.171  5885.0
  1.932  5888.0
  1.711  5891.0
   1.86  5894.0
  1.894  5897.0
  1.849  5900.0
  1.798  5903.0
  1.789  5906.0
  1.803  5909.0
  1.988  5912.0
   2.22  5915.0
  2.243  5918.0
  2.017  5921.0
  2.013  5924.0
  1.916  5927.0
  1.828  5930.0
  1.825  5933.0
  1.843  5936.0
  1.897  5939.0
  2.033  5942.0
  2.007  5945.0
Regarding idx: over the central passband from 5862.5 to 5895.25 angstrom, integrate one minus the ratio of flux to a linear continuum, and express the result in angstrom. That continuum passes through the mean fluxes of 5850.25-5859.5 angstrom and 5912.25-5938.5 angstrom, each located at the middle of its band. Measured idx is -2.40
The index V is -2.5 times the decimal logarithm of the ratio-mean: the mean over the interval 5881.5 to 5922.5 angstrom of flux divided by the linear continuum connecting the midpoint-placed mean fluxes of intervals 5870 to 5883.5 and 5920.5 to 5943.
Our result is 0.13 mag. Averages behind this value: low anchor 2.45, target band 1.95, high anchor 1.91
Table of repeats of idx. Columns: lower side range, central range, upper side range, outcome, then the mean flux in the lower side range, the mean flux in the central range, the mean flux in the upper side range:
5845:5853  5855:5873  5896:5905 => -1.2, 2.02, 2.1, 1.84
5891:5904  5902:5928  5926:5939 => -1.9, 1.84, 1.98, 1.86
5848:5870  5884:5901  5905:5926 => 1.1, 2.04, 1.9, 2.01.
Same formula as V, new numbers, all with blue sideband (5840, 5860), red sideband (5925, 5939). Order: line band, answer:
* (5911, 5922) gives -0.13 mag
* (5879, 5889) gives -0.08 mag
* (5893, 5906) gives 0.04 mag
